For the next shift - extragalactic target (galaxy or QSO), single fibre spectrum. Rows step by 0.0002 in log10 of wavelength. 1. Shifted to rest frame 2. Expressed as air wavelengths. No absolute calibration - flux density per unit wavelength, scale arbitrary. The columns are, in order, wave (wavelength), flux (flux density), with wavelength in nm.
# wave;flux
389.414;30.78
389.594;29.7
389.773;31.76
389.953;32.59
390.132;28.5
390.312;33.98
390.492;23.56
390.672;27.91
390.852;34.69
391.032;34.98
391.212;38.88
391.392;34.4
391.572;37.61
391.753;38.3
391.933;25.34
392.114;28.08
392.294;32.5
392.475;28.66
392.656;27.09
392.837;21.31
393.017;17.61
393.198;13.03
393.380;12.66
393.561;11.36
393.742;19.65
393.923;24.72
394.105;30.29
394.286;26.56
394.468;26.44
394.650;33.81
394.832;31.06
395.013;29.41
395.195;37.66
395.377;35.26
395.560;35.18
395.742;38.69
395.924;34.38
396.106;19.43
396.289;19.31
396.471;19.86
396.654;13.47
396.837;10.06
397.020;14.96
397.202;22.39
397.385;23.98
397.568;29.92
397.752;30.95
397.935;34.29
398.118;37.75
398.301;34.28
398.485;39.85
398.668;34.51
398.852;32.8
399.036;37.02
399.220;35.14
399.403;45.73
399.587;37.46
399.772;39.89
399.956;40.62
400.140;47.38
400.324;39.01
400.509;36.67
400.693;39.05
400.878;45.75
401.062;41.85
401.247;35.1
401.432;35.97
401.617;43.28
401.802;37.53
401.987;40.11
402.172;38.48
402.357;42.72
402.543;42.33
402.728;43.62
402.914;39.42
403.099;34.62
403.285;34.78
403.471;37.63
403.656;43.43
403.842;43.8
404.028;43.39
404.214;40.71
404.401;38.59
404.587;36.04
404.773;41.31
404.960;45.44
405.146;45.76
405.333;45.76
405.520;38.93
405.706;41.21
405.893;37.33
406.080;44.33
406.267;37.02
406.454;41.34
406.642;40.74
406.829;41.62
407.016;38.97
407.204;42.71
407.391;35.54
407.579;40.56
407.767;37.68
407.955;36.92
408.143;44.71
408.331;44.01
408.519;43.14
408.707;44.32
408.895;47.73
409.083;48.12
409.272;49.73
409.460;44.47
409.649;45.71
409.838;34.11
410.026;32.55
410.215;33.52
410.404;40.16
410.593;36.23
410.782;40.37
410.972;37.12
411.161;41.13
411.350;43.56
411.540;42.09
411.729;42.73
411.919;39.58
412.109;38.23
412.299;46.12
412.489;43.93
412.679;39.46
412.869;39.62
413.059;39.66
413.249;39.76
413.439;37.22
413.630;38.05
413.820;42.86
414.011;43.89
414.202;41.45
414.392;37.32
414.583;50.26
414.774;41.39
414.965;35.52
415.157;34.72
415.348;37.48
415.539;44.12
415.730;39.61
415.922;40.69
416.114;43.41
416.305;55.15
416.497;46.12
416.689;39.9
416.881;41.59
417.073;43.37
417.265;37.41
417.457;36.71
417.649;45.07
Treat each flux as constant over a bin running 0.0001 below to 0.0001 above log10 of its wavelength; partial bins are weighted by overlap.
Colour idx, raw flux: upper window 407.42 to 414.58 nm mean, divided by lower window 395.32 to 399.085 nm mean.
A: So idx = 1.45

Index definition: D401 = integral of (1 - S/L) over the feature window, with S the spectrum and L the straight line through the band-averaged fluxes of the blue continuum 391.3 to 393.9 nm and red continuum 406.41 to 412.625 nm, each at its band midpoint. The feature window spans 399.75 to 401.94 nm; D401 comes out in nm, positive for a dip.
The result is -0.50 nm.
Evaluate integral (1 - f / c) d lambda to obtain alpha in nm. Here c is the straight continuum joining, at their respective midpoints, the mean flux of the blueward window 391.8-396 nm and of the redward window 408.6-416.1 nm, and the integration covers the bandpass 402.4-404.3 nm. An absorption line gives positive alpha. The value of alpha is -0.35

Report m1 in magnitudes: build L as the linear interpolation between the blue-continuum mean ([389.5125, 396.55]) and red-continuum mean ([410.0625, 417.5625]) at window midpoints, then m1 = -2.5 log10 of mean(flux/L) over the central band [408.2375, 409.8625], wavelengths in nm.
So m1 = -0.19 mag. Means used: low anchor 28.4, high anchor 40.8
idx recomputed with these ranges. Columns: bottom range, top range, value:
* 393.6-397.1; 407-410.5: 1.58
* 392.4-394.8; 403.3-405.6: 1.83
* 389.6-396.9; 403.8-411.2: 1.49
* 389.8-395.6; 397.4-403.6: 1.34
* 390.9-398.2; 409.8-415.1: 1.48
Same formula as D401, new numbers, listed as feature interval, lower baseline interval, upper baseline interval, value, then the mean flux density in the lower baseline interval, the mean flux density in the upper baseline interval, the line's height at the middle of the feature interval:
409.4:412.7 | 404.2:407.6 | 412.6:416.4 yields 0.074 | 40.7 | 41.1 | 41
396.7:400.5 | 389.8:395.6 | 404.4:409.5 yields 0.116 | 28.5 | 42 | 34.1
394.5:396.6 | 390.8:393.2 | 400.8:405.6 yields 0.209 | 30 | 40.6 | 33.4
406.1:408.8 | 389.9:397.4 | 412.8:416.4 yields -0.331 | 26.9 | 41.2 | 36.3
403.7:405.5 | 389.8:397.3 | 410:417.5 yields -0.402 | 27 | 40.7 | 34.5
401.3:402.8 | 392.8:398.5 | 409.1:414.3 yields -0.407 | 25.8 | 40.6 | 31.7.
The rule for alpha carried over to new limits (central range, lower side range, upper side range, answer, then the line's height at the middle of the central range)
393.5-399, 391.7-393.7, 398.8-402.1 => 0.44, 30.5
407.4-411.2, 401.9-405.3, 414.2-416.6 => 0.04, 41.4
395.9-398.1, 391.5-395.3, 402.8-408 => 0.55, 30.5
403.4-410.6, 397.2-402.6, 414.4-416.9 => -0.29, 39.7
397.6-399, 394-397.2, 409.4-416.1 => -0.29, 28.8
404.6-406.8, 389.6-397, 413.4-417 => -0.38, 35.5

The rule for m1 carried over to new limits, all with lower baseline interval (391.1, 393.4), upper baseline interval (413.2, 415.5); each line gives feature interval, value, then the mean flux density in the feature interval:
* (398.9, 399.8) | -0.21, 38.7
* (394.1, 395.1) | -0.01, 29.6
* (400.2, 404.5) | -0.19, 40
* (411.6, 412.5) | -0.08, 41.9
